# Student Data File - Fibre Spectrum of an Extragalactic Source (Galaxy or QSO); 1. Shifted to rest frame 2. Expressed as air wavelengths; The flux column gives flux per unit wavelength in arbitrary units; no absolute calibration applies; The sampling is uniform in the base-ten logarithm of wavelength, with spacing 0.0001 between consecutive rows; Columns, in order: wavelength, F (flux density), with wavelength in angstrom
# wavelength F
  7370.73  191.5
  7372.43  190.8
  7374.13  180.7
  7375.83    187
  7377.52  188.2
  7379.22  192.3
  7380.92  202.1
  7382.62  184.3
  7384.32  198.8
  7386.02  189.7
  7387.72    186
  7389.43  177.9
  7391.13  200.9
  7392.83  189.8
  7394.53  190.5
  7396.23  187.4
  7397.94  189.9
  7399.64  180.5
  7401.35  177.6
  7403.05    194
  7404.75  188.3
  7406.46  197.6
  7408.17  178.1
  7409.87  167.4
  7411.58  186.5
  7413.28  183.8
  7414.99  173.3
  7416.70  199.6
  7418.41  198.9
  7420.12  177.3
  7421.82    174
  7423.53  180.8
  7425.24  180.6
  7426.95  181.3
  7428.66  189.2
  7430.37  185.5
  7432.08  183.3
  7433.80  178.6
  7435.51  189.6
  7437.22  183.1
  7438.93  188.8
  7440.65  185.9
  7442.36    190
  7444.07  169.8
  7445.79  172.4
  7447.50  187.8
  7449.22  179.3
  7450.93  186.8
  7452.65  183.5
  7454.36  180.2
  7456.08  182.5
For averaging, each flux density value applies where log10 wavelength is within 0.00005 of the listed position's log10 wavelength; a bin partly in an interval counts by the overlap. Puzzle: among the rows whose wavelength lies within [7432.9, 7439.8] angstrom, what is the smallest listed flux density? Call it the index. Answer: 178.6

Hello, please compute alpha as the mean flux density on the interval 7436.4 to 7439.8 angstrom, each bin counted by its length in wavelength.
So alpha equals 186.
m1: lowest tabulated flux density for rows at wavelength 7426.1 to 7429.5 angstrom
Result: 181.3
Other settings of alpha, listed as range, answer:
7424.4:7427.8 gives 181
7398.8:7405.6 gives 185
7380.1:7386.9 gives 194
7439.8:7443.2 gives 188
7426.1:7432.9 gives 185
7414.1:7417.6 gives 186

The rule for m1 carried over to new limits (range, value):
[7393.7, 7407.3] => 177.6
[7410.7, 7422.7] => 173.3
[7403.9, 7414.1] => 167.4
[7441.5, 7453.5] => 169.8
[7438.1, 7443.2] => 185.9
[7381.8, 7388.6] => 184.3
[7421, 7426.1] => 174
